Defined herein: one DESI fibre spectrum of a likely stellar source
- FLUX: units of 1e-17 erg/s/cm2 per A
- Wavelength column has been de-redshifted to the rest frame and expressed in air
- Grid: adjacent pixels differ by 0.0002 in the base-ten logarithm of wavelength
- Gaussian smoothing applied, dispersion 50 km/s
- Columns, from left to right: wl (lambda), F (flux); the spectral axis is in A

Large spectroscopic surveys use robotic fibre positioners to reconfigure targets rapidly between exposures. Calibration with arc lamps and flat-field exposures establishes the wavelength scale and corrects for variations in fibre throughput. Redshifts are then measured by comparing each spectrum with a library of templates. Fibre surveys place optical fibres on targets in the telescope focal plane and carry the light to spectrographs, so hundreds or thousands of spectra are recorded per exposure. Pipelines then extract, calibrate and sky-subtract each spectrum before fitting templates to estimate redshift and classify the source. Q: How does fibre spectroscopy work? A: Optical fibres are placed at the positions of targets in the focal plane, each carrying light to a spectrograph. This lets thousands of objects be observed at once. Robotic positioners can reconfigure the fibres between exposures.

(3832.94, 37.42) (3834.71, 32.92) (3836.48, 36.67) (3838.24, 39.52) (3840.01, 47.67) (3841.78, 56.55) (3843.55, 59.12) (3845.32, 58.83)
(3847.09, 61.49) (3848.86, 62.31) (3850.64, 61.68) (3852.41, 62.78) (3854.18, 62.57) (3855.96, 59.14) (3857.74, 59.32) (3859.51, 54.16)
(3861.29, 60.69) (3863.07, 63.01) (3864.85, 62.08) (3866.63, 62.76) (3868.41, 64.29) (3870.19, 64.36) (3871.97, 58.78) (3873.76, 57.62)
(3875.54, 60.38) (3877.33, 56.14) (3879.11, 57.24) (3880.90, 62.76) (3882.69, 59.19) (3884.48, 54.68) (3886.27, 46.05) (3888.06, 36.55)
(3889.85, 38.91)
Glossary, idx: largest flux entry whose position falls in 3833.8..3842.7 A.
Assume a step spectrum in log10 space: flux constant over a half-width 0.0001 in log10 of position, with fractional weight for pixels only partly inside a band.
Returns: 56.55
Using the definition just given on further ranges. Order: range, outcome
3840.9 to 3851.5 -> 62.31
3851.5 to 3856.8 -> 62.78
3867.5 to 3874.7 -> 64.36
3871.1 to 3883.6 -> 62.76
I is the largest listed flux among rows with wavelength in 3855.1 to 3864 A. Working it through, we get 63.01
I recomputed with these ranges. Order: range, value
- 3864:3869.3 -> 64.29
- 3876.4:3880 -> 57.24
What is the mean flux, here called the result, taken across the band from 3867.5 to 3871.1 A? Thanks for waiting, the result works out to 64.4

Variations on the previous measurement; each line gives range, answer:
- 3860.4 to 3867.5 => 62.1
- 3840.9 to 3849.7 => 59.7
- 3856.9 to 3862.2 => 58.1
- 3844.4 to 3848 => 60.2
